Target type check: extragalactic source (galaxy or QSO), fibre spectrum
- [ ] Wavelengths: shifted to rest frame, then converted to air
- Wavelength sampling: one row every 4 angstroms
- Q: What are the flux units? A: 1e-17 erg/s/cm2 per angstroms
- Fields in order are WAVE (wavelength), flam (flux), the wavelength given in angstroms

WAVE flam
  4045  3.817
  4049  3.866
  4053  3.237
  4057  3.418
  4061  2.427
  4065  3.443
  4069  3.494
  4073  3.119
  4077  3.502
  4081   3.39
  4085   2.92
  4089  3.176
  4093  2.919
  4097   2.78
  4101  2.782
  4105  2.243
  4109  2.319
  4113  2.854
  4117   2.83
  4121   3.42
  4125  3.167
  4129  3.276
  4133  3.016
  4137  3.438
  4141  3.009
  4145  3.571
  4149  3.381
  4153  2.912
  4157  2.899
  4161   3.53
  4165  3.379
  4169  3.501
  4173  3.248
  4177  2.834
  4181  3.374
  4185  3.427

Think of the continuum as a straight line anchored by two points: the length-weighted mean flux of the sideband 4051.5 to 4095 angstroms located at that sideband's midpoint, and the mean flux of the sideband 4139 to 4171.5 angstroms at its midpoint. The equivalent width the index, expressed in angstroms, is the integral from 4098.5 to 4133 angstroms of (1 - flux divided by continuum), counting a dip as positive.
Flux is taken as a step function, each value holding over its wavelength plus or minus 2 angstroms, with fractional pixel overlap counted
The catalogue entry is 3.9 angstroms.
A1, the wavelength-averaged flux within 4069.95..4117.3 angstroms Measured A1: 2.92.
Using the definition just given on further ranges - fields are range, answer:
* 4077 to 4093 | 3.17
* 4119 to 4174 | 3.27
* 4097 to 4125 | 2.77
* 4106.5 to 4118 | 2.64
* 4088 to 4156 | 3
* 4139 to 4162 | 3.2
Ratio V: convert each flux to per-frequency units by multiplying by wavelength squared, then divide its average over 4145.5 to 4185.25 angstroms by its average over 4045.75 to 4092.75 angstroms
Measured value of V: 1.04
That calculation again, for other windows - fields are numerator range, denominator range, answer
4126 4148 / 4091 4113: 1.26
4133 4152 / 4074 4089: 1.04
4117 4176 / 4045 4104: 1.06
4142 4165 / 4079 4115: 1.19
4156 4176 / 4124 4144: 1.05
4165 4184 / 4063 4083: 1.01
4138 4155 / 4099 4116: 1.28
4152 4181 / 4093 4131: 1.15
